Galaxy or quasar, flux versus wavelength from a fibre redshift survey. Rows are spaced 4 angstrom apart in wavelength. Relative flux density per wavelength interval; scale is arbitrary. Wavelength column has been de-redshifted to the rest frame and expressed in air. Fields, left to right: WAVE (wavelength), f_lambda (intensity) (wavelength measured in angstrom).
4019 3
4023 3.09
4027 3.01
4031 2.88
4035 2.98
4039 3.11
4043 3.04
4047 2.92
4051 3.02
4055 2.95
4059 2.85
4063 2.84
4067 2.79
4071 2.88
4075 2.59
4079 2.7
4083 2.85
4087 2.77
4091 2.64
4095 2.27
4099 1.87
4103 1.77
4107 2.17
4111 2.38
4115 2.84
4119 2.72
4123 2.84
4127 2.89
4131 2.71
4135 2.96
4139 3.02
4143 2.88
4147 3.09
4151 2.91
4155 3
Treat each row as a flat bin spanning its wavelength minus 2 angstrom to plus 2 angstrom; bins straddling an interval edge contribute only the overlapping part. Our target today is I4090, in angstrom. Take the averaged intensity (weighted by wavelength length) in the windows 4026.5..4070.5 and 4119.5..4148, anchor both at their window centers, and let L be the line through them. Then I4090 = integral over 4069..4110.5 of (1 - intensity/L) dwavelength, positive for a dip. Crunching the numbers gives 6.7 angstrom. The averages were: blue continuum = 2.94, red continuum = 2.9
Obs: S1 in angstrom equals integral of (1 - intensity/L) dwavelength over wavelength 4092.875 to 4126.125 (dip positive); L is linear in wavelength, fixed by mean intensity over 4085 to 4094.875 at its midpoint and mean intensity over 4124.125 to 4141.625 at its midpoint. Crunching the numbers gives 4.5 angstrom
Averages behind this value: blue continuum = 2.62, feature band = 2.38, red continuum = 2.89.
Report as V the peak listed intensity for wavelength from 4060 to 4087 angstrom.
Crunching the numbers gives 2.88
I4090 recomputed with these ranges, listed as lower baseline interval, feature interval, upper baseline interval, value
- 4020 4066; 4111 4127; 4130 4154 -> 1.0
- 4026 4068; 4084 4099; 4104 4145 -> 1.8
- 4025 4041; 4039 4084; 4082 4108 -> -3.1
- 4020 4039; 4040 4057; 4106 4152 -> -0.2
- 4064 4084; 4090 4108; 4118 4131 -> 4.3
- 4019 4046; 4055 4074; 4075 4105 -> -1.1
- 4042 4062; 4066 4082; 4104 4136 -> 0.6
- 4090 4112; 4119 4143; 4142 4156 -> -1.9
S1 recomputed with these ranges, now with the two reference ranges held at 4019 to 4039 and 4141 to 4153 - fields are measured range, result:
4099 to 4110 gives 3.6 angstrom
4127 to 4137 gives 0.4 angstrom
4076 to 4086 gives 0.8 angstrom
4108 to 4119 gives 1.4 angstrom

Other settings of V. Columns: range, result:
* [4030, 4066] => 3.11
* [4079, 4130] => 2.89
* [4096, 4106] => 1.87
